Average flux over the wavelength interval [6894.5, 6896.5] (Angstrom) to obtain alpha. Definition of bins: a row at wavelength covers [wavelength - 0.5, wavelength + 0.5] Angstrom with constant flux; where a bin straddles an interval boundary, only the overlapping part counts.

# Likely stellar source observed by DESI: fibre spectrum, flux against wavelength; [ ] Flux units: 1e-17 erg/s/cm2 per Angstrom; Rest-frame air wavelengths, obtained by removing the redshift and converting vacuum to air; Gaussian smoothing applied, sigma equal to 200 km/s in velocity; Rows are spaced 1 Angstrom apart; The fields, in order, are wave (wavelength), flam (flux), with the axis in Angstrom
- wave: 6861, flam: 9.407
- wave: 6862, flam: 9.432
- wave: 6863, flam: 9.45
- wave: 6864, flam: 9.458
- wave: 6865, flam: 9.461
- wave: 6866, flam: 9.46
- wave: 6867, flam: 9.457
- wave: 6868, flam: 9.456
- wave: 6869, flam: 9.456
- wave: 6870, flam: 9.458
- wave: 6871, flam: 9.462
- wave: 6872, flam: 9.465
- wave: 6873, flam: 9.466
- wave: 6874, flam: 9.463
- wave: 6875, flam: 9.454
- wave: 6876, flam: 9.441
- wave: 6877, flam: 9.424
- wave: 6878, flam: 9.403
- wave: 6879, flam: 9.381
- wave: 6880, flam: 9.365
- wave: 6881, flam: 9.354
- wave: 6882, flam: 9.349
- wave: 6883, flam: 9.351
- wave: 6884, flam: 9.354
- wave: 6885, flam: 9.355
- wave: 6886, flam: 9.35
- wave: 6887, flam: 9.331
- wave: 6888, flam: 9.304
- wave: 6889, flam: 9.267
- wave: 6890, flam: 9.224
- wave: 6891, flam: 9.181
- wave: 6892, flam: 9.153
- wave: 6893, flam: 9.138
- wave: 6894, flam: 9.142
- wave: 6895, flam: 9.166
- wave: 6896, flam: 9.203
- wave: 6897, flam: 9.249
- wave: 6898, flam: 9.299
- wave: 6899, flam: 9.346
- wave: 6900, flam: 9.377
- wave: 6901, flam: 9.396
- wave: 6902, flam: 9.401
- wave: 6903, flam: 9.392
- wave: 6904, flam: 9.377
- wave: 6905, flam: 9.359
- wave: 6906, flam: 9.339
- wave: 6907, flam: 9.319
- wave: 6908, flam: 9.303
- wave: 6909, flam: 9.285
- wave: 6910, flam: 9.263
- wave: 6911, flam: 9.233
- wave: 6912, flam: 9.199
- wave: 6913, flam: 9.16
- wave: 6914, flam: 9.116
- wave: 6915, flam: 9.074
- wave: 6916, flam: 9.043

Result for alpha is 9.18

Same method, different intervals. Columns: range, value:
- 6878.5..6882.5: 9.36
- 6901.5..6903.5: 9.4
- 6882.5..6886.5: 9.35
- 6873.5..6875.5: 9.46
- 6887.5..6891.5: 9.24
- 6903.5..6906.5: 9.36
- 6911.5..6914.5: 9.16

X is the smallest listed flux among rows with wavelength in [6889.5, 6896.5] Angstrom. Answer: 9.138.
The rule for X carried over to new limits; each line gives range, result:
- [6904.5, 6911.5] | 9.233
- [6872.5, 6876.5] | 9.441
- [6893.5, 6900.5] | 9.142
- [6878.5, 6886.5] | 9.349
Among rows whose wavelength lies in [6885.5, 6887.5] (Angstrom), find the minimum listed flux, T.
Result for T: 9.331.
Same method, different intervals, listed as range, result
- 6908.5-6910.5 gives 9.263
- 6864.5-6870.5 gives 9.456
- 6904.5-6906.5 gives 9.339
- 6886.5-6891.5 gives 9.181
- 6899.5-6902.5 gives 9.377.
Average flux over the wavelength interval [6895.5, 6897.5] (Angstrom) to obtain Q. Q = 9.23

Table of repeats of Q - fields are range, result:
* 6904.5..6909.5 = 9.32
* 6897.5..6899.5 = 9.32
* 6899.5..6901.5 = 9.39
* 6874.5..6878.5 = 9.43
